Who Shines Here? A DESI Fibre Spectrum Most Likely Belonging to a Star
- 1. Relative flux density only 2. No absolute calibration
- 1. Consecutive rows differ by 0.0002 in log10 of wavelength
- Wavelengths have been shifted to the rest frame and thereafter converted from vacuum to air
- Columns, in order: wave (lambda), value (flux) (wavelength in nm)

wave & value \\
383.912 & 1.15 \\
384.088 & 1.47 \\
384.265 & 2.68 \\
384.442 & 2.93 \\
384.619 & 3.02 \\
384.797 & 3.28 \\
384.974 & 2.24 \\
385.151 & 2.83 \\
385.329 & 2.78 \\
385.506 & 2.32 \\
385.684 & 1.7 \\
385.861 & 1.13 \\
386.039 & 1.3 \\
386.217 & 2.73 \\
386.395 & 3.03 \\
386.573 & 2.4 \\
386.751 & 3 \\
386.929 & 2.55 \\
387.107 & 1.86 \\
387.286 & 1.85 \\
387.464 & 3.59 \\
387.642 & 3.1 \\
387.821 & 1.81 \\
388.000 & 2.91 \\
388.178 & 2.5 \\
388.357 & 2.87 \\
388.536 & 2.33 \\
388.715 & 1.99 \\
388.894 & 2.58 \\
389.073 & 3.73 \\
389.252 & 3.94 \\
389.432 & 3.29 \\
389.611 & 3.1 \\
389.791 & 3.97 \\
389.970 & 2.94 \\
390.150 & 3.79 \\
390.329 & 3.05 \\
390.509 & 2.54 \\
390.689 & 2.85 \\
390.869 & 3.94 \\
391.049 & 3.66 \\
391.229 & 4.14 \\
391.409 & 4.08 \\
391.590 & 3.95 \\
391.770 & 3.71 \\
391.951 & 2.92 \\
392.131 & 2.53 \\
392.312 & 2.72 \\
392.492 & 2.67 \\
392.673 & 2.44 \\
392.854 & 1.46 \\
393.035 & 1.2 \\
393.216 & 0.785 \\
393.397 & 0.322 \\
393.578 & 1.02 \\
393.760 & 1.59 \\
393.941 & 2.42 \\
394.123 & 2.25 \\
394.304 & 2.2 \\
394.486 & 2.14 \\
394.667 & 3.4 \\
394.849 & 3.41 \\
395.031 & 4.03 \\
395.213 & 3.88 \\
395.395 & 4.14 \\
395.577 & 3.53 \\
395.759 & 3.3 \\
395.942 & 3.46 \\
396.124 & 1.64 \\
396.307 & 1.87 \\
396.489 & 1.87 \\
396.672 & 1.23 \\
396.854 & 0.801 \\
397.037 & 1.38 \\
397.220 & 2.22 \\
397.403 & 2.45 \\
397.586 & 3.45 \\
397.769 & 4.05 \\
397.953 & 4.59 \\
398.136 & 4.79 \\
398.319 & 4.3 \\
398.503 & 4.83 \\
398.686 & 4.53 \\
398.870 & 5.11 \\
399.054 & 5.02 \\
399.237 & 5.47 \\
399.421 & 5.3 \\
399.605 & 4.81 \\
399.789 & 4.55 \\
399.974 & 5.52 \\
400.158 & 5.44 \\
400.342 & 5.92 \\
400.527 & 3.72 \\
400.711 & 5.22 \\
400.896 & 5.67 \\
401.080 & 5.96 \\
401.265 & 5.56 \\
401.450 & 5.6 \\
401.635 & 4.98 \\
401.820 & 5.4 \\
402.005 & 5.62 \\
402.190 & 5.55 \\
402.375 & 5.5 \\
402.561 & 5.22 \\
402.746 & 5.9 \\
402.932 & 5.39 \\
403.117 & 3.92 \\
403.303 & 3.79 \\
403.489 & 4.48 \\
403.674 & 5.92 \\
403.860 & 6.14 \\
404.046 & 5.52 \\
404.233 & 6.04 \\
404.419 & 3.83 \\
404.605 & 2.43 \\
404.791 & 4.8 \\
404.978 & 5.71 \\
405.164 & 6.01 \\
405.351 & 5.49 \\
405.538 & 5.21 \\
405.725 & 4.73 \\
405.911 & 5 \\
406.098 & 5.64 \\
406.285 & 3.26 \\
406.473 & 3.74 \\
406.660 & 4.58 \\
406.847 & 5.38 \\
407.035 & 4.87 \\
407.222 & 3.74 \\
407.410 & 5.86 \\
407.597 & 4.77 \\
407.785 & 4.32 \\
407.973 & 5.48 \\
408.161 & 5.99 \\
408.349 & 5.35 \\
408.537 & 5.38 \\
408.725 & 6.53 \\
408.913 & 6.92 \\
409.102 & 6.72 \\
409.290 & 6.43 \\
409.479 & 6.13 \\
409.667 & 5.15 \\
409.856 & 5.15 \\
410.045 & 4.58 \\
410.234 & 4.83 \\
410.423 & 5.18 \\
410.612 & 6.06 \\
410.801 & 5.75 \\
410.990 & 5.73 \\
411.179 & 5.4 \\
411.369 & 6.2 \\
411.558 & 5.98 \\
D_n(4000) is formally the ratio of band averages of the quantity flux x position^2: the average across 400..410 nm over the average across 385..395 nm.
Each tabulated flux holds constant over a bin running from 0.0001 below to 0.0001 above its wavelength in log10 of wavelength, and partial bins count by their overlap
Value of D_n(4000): 2.13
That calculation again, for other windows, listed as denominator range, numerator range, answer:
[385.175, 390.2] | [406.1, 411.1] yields 2.20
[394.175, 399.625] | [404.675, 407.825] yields 1.49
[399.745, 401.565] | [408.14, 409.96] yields 1.17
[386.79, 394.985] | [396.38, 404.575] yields 1.77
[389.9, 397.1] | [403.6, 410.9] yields 2.14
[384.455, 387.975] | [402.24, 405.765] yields 2.25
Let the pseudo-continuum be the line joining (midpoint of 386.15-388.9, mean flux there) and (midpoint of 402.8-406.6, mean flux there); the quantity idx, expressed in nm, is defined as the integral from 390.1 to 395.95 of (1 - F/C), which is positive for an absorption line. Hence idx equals 0.82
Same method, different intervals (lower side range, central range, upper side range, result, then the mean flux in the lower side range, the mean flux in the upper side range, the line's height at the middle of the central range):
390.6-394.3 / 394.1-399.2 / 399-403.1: 0.85 nm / 2.52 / 5.31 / 3.88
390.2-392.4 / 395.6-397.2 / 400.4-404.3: 0.83 nm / 3.35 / 5.29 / 4.25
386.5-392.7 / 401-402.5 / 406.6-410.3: -0.31 nm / 3.02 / 5.42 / 4.57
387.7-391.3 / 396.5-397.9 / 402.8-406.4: 0.61 nm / 3.09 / 4.91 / 4.02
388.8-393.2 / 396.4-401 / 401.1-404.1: 0.52 nm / 3.09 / 5.29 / 4.55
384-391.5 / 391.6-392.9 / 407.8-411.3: 0.24 nm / 2.81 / 5.68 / 3.4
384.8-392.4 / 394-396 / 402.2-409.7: 0.27 nm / 2.87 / 5.19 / 3.73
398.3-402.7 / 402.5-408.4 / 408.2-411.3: 0.58 nm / 5.22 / 5.71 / 5.49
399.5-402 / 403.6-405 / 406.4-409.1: 0.07 nm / 5.27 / 5.27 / 5.27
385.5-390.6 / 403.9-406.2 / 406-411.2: -0.09 nm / 2.69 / 5.32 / 4.87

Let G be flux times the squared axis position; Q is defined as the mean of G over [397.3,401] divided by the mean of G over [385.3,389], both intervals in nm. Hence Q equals 2.10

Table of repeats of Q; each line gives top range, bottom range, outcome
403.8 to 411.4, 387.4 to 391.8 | 1.79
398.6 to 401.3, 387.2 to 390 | 1.89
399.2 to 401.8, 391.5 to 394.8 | 2.46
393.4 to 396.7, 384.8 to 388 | 1.13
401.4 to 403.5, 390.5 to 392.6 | 1.63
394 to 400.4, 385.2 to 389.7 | 1.47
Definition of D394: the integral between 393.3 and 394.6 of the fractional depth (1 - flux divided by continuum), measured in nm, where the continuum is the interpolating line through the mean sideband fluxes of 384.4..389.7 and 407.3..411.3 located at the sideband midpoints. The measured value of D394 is 0.67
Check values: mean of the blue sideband 2.62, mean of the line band 1.73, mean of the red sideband 5.6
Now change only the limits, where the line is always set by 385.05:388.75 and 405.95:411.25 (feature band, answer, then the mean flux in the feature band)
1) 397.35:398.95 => -0.14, 4.27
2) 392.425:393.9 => 0.81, 1.45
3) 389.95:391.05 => -0.13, 3.24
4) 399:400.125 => -0.28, 5.13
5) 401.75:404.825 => -0.29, 5.03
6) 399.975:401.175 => -0.31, 5.34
